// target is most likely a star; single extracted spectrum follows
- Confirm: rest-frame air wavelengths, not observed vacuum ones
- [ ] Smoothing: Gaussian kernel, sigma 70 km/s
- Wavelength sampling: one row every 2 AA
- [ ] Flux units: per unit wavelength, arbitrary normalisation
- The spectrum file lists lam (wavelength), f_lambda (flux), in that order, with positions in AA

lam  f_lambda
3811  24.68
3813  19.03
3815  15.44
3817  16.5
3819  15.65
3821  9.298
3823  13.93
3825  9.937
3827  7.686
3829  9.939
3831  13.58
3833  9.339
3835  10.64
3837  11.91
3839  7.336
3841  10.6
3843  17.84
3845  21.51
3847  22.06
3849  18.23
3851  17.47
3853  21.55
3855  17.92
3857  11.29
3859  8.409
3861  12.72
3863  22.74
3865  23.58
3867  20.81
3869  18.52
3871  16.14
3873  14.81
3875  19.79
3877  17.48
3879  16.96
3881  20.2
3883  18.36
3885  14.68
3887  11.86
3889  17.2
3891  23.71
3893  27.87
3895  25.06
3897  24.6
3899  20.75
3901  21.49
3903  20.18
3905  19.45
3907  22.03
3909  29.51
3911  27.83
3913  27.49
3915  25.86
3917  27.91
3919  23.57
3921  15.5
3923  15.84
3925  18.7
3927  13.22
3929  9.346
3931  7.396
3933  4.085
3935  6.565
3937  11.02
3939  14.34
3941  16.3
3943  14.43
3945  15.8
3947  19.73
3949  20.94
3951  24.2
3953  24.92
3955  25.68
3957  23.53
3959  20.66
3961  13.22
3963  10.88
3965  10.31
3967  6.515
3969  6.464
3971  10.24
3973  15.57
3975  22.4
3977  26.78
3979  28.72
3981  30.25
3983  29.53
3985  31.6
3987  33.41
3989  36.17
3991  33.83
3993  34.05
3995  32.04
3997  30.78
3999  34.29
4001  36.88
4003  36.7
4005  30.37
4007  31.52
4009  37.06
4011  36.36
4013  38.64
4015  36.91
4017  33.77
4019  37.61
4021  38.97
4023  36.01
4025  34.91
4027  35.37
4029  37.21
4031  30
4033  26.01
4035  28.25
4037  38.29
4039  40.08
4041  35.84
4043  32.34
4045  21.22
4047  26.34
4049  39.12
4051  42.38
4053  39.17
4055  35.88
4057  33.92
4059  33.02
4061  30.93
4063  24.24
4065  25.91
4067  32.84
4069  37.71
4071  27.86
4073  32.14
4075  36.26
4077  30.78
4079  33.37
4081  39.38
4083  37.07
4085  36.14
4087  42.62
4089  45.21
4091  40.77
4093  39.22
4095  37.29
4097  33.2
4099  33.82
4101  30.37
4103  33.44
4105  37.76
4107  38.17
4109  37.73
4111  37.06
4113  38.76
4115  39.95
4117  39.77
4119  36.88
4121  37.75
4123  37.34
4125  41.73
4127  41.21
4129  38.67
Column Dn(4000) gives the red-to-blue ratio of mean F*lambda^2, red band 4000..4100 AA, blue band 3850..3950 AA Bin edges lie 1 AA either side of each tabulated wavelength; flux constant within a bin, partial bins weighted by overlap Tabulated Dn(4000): 2.05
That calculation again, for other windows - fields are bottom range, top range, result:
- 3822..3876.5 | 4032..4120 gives 2.57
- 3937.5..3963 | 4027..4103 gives 1.91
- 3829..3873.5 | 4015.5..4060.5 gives 2.40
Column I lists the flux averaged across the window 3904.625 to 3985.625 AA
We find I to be 18.7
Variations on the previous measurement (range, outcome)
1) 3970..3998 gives 28.2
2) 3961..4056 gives 30.4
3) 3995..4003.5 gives 34.2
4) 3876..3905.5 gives 20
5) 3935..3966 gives 17.4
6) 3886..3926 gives 22.3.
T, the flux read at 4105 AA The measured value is 37.76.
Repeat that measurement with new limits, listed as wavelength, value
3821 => 9.298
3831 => 13.58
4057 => 33.92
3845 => 21.51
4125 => 41.73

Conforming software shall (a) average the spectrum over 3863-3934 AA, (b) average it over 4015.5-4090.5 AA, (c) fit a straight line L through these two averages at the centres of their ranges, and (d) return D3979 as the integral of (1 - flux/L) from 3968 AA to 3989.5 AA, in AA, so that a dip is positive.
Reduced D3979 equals 2.4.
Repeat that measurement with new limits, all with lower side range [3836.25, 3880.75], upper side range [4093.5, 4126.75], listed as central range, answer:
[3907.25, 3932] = 1.5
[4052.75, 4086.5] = 0.5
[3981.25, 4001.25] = -4.0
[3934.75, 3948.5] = 5.2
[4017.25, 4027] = -2.1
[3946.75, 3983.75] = 8.8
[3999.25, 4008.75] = -1.9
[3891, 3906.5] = -2.1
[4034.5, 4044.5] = -1.0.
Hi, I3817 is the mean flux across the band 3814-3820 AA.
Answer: 15.9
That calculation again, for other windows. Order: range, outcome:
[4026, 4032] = 34.2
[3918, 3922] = 19.5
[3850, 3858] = 17.1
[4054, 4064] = 31.6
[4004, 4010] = 33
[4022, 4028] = 35.4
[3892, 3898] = 25.8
